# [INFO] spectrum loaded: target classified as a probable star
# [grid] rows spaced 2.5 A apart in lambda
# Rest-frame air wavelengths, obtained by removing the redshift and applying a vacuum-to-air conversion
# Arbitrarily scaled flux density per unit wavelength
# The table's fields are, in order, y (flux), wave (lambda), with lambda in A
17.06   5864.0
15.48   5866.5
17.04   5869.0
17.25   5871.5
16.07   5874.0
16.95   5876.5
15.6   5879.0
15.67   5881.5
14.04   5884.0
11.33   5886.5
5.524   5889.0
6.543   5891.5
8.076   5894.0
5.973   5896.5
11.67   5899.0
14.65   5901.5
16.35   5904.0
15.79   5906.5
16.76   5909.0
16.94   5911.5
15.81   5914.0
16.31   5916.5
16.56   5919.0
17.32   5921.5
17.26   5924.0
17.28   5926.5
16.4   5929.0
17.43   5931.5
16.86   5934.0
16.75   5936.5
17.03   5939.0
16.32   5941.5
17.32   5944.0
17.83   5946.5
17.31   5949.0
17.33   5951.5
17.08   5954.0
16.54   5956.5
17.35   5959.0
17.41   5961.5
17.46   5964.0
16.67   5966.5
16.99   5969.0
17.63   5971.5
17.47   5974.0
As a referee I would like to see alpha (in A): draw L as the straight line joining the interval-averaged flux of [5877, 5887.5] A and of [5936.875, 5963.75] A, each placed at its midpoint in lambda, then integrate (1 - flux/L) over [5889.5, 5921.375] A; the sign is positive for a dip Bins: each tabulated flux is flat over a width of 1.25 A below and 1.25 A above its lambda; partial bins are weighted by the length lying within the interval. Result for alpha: 4.2 A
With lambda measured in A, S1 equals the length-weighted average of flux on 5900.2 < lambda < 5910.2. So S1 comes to 15.9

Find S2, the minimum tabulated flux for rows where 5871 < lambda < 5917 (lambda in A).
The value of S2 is 5.524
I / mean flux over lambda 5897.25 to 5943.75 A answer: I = 16.2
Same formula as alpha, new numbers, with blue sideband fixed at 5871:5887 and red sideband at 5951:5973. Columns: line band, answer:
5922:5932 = -0.4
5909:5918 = -0.2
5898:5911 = 0.6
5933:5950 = -0.3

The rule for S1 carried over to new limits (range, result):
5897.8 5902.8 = 13.2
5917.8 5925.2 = 17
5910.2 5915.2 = 16.4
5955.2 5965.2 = 17.2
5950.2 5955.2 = 17.2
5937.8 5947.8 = 17.1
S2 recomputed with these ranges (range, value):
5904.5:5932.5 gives 15.79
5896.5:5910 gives 5.973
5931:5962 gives 16.32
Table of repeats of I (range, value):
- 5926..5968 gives 17.1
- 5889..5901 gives 8.21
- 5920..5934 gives 17.1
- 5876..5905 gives 11.7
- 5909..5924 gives 16.7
